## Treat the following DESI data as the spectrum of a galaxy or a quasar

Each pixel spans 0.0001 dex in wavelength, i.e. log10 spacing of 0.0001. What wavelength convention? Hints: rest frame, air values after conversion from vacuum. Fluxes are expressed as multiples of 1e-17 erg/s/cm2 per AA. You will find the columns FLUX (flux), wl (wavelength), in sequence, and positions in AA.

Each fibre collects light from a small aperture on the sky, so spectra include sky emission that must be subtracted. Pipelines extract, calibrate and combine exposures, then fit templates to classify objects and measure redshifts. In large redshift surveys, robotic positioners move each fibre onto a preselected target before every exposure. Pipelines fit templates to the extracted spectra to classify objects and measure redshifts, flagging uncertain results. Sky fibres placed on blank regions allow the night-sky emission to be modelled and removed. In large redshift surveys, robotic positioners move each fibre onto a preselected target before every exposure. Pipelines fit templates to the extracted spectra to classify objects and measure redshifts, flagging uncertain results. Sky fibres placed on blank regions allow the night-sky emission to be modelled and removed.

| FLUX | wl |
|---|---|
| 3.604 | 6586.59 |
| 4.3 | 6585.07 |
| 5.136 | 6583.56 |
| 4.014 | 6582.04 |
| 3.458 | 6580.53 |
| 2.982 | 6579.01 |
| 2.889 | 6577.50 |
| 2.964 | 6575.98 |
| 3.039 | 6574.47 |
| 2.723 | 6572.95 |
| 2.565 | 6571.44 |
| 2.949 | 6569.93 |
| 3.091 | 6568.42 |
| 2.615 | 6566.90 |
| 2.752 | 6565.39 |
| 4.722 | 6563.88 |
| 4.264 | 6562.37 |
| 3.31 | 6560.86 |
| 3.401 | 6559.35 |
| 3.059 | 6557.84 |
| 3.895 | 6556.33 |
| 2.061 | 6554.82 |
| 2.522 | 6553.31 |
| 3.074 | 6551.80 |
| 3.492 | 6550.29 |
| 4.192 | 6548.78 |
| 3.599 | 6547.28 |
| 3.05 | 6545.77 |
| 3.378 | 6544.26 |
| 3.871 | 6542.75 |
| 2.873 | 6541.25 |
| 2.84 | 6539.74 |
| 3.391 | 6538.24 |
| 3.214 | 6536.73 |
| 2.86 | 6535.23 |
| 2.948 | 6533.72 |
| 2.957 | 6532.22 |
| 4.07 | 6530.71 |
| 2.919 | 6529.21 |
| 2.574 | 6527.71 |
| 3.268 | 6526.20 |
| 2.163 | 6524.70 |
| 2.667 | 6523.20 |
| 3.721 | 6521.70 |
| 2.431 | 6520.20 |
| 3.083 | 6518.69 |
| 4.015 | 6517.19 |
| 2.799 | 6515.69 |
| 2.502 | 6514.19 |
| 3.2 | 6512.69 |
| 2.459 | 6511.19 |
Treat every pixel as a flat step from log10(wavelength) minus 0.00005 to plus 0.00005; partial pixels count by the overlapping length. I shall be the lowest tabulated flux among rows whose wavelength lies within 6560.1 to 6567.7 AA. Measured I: 2.615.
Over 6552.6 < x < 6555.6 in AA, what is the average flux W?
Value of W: 2.3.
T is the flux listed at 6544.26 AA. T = 3.378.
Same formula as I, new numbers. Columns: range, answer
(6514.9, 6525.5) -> 2.163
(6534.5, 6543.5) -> 2.84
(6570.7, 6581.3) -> 2.565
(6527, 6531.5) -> 2.574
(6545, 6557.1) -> 2.061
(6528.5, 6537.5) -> 2.86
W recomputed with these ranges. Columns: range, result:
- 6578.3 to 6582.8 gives 3.49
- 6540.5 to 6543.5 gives 3.38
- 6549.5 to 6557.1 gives 3.01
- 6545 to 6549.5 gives 3.61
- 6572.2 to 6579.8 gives 2.92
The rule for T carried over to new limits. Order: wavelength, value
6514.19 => 2.502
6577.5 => 2.889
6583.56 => 5.136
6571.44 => 2.565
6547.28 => 3.599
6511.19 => 2.459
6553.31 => 2.522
